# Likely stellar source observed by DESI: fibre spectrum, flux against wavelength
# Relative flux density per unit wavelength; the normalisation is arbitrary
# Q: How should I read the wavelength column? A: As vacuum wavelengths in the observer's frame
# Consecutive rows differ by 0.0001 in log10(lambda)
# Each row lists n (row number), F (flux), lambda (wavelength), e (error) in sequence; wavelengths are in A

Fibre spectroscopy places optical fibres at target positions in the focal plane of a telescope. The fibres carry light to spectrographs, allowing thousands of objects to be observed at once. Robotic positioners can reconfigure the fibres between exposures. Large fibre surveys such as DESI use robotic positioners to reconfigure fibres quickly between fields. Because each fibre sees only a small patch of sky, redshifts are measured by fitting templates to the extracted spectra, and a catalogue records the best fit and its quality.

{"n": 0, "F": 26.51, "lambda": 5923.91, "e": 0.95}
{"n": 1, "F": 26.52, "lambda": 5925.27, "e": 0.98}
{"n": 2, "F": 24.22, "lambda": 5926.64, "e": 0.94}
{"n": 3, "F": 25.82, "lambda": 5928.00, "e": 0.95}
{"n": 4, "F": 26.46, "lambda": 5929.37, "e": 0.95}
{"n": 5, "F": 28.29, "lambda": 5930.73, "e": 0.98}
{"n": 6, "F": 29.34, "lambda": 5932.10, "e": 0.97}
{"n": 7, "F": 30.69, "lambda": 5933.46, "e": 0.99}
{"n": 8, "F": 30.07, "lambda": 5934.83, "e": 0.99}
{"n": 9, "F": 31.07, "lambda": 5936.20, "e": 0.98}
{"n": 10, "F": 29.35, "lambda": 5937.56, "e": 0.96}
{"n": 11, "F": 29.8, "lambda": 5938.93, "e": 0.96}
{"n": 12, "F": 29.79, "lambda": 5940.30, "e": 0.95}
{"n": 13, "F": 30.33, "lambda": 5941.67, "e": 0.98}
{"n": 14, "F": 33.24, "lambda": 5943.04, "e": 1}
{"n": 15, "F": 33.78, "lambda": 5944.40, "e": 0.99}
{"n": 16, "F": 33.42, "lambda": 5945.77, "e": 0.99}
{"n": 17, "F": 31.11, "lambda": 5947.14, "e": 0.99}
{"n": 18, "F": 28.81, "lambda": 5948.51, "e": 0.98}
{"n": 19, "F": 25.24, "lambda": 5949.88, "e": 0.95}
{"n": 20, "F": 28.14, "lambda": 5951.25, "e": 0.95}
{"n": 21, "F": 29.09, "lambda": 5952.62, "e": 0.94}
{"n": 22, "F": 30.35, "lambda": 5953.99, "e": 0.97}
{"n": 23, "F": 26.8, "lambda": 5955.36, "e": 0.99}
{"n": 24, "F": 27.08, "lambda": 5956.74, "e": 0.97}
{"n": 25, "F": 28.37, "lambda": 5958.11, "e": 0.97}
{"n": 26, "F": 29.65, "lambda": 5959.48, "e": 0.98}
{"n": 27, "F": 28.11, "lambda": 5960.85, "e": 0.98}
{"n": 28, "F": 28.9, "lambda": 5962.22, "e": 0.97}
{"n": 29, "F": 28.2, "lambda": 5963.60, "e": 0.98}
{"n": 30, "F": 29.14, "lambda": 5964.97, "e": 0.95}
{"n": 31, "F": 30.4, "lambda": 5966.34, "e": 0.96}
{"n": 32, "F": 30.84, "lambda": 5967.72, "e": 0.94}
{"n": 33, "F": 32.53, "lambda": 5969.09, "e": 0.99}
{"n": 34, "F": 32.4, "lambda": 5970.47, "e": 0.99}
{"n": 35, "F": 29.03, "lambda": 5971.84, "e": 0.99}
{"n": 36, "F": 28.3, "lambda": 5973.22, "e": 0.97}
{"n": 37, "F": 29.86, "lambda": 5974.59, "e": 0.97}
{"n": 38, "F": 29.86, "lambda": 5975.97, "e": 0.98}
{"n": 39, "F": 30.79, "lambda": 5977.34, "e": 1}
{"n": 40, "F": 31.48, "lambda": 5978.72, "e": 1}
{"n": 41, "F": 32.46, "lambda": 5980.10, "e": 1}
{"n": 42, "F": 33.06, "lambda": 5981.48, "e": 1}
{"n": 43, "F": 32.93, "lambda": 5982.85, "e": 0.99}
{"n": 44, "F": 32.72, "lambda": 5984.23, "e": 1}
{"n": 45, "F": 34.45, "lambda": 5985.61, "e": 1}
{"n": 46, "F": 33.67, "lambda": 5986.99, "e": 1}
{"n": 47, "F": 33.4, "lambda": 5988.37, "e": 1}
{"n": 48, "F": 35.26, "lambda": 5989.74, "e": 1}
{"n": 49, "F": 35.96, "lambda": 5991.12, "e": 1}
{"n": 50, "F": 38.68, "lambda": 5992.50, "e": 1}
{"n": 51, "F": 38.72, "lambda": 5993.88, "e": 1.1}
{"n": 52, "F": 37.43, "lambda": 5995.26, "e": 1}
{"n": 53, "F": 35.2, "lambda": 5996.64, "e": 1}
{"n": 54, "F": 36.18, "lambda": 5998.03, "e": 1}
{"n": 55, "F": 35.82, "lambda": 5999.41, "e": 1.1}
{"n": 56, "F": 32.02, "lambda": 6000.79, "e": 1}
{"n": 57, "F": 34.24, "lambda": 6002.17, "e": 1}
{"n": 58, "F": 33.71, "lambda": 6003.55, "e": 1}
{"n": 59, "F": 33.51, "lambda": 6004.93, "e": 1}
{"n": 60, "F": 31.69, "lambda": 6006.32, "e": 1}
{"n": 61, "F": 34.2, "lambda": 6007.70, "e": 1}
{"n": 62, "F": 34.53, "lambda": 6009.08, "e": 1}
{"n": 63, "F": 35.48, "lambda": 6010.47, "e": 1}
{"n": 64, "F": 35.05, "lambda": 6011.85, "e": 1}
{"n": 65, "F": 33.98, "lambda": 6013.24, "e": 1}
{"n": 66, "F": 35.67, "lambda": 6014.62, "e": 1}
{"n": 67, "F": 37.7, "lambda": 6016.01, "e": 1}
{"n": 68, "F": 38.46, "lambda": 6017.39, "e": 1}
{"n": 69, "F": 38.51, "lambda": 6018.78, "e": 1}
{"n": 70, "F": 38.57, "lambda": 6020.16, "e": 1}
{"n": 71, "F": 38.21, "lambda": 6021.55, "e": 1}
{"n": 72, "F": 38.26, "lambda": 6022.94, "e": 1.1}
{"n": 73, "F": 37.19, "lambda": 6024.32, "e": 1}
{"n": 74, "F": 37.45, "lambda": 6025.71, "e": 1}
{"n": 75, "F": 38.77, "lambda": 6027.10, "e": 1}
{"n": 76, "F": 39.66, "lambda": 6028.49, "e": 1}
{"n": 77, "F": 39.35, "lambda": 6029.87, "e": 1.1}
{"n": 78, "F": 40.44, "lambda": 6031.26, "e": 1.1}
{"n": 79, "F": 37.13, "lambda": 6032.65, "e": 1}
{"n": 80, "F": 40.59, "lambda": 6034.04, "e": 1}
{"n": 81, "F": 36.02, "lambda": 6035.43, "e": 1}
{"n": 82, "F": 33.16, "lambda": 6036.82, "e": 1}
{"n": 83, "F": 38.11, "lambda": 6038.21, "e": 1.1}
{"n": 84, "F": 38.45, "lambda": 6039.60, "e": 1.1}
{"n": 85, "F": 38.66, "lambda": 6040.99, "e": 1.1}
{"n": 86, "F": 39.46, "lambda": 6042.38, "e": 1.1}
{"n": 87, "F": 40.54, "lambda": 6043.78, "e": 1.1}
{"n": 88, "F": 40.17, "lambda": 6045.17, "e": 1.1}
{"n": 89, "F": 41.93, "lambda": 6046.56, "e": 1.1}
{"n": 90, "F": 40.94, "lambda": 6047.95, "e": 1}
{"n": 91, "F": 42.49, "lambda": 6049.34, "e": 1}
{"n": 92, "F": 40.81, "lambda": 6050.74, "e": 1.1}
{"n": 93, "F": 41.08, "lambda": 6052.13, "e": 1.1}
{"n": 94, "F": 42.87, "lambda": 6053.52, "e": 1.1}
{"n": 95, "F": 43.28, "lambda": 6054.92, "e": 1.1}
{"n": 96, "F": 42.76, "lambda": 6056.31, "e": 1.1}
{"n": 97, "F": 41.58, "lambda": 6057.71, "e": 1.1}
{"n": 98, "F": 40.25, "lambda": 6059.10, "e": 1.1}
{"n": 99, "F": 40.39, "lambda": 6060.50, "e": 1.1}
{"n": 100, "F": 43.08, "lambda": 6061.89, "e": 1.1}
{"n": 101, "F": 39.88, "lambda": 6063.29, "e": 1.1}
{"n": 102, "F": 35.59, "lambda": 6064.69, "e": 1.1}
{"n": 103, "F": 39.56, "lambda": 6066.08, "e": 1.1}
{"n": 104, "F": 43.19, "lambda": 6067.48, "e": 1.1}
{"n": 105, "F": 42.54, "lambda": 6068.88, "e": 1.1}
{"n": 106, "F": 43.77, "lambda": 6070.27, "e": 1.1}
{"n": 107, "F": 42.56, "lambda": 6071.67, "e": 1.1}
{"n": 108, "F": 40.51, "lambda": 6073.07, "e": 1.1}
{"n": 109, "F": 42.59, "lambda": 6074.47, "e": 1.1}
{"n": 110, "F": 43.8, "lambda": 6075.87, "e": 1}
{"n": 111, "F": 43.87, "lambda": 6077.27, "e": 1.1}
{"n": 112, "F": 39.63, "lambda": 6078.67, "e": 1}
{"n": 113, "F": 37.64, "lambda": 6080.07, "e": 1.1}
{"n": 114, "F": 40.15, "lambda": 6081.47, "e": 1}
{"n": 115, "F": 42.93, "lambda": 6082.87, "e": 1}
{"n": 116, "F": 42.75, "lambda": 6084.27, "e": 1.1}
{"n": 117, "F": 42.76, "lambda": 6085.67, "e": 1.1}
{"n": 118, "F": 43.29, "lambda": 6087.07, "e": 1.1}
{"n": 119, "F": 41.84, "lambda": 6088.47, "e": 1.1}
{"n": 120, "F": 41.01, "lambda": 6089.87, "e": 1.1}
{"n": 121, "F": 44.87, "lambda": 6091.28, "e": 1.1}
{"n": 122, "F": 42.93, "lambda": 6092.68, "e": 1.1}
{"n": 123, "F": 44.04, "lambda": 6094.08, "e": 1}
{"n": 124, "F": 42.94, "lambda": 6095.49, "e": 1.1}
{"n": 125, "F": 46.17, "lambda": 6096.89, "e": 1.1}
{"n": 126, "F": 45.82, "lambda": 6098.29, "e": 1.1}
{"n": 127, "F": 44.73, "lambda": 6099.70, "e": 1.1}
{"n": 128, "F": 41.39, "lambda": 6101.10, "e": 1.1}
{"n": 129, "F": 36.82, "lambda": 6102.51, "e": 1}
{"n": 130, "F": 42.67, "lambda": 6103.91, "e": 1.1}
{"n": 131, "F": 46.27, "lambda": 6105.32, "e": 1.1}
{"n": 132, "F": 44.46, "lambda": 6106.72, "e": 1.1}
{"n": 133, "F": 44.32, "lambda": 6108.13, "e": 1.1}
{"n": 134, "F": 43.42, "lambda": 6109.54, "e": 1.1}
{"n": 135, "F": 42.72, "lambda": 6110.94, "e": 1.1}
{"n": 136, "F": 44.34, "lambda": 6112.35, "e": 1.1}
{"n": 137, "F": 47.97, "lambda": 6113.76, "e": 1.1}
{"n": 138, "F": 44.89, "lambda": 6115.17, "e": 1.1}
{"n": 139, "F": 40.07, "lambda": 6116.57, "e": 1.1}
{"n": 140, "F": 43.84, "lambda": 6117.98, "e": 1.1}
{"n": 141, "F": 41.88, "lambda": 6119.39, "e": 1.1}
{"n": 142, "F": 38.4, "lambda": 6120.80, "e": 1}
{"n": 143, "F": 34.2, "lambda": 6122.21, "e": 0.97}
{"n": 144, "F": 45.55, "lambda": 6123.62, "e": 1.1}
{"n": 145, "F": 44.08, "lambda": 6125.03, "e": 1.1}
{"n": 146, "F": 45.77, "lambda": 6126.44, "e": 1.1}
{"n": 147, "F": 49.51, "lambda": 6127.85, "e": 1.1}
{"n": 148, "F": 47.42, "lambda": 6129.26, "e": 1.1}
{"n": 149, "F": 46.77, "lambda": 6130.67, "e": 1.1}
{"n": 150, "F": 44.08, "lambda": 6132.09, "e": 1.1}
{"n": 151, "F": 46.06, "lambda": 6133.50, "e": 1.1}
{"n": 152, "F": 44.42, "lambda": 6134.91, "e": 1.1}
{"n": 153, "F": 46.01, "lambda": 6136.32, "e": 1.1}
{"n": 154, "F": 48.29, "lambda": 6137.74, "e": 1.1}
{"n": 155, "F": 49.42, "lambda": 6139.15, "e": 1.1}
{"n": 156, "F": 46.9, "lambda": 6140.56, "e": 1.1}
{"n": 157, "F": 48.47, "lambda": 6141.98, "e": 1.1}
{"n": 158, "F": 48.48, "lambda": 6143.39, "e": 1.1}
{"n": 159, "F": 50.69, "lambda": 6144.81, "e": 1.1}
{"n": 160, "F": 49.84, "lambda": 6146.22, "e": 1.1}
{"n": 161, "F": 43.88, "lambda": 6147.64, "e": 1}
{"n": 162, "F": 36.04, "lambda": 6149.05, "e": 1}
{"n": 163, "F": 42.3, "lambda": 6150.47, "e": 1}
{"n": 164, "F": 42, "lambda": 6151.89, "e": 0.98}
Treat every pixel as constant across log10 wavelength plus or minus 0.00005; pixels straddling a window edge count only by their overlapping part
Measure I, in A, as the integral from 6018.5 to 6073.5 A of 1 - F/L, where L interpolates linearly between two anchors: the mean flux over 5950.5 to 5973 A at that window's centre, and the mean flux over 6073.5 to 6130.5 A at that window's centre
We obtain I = -3.5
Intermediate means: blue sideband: 29.3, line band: 40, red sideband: 43.1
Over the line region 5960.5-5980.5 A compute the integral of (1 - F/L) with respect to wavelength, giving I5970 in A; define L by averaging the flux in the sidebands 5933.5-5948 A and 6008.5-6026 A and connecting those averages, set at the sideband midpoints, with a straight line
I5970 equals 1.92 A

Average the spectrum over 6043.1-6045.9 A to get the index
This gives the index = 40.4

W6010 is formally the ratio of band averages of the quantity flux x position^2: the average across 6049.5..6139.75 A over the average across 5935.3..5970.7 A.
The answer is 1.5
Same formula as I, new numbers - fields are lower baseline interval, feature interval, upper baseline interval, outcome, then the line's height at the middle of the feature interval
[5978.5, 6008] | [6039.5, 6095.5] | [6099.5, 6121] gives -2.31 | 39.9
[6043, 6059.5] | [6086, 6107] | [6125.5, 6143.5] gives 0.59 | 44.5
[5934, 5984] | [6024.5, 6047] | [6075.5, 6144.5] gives -0.93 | 37.1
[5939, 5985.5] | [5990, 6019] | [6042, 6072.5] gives -0.31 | 35.2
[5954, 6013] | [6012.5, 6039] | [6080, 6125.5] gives -1.21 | 36.1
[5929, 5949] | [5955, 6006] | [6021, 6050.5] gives 2.86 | 34.1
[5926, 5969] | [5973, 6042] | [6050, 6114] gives -0.86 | 35.1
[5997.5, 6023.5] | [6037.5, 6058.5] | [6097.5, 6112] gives -1.20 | 38.6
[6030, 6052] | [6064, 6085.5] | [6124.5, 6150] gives 0.19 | 41.8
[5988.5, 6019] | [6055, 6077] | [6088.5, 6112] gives -0.54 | 40.6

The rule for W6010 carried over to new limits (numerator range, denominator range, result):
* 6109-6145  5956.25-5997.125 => 1.48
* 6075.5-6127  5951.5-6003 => 1.39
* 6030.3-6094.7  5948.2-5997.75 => 1.35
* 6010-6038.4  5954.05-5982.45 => 1.28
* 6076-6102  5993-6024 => 1.22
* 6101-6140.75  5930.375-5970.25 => 1.57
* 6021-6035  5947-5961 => 1.40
